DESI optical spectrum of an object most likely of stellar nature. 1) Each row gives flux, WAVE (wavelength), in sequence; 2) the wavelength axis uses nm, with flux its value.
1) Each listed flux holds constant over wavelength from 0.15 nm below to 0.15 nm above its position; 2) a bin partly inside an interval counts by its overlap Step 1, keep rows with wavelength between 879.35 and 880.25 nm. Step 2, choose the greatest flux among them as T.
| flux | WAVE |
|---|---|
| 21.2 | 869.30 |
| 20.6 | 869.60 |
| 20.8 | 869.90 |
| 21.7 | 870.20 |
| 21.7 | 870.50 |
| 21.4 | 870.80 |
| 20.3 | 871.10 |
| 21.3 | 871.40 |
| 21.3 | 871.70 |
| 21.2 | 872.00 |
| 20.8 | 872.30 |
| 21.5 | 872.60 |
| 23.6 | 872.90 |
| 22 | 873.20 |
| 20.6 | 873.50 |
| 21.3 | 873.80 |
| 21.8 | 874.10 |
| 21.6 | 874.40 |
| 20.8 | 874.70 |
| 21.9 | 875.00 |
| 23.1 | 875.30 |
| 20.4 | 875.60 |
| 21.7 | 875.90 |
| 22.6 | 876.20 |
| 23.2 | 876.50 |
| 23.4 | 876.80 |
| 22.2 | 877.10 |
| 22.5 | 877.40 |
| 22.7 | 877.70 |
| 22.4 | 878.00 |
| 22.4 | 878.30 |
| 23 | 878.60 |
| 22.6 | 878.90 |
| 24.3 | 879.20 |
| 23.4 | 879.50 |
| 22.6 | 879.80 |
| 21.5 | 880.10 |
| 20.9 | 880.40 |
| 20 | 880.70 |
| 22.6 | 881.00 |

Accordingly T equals 23.4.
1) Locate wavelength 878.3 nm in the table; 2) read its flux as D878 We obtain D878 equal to 22.4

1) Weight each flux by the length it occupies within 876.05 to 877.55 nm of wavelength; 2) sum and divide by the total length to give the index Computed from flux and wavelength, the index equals 22.8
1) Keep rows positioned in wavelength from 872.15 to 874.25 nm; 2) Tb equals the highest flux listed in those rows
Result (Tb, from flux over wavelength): 23.6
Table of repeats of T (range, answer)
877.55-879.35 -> 24.3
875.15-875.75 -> 23.1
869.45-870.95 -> 21.7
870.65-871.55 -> 21.4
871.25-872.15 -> 21.3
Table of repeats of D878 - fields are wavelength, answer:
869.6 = 20.6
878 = 22.4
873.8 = 21.3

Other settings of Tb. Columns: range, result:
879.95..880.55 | 21.5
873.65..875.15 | 21.9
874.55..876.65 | 23.2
